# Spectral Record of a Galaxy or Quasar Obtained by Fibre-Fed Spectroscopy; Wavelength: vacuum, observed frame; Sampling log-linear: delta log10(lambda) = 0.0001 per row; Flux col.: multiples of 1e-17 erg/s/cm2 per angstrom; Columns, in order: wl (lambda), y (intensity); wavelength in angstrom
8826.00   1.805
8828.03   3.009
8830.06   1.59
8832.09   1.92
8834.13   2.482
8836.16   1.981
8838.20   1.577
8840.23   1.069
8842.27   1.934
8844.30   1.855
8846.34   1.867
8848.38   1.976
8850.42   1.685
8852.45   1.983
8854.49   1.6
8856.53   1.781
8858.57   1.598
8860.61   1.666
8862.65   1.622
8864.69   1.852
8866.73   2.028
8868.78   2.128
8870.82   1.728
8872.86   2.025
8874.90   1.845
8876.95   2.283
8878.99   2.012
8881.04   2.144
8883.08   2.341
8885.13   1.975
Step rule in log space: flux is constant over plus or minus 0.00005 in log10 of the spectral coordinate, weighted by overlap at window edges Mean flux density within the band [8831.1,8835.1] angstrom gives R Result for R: 2.2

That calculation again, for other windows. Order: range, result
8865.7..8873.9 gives 1.98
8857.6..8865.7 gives 1.69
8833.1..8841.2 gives 1.78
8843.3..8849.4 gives 1.9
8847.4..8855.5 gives 1.81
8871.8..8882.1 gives 2.06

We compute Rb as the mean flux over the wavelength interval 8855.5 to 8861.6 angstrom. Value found 1.68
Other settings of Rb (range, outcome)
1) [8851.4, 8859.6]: 1.74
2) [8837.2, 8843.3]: 1.53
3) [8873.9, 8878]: 2.06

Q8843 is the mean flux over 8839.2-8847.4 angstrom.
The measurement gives 1.68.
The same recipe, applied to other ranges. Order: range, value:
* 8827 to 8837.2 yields 2.2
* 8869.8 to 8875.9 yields 1.87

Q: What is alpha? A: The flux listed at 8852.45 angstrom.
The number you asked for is 1.983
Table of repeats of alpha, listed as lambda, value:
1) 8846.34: 1.867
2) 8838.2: 1.577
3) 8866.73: 2.028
